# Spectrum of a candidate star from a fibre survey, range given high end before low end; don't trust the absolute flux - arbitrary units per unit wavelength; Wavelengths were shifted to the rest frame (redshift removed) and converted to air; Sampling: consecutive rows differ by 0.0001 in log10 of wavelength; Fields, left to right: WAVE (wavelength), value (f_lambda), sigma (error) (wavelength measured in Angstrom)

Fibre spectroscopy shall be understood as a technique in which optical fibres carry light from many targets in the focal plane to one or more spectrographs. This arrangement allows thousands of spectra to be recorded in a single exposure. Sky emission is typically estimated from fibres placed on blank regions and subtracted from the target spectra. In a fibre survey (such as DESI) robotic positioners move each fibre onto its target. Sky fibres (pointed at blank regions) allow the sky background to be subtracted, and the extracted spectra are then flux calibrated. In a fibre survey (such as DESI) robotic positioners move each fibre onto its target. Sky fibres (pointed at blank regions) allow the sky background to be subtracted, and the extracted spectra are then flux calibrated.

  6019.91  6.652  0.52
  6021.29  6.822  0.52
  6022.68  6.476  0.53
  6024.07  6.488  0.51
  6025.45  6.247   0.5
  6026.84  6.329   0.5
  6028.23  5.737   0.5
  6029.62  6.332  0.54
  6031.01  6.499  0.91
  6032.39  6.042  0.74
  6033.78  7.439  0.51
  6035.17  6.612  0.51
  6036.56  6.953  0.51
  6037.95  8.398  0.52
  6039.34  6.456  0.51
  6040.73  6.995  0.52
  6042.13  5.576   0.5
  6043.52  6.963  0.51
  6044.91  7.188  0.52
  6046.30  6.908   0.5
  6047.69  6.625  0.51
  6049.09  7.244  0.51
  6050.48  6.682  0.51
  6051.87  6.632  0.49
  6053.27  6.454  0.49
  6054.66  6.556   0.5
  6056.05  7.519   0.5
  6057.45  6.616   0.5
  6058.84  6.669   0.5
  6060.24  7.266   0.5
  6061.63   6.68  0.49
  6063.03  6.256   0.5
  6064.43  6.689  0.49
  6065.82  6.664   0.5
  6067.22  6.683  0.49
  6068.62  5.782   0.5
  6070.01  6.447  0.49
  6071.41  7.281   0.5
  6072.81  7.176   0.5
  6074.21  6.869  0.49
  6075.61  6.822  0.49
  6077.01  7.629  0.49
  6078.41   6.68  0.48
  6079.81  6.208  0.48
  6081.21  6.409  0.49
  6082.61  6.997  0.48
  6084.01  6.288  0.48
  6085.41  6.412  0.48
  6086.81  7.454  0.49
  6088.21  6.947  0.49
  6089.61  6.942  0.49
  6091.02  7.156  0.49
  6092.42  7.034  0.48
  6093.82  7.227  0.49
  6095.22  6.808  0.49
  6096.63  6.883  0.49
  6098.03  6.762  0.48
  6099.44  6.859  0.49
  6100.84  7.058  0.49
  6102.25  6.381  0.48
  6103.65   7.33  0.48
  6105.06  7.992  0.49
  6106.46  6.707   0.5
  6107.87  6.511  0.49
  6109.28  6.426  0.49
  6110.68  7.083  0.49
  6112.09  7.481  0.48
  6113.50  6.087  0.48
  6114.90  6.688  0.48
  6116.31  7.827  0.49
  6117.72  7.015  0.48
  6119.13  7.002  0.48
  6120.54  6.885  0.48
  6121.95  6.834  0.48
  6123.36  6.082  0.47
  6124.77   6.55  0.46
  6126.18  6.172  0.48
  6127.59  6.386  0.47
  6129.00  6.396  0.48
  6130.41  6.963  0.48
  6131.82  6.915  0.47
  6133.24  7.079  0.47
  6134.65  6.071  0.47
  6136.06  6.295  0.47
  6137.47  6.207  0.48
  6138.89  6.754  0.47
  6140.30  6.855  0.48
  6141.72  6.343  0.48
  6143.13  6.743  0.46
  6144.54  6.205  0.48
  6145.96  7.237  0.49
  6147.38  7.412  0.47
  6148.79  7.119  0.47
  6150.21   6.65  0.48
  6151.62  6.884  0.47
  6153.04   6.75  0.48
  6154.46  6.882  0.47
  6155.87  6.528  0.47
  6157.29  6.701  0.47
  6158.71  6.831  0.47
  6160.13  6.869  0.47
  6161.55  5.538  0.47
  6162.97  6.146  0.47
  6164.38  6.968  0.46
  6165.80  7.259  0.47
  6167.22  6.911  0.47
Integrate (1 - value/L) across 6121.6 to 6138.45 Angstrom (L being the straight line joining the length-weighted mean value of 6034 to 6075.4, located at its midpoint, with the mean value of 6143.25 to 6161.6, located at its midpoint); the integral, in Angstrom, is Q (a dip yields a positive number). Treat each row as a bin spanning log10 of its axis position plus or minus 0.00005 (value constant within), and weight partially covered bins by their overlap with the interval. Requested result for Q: 0.7 Angstrom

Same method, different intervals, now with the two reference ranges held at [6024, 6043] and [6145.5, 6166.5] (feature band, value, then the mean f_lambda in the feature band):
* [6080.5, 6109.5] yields -0.91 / 6.89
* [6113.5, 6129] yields 0.06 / 6.7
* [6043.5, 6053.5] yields -0.36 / 6.85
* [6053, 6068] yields -0.24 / 6.74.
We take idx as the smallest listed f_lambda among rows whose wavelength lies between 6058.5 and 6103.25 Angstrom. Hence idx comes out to 5.782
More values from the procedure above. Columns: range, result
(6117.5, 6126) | 6.082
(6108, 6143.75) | 6.071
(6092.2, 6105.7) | 6.381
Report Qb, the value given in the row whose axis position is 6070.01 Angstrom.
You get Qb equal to 6.447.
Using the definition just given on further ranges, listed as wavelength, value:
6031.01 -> 6.499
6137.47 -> 6.207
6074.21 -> 6.869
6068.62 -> 5.782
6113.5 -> 6.087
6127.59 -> 6.386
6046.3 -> 6.908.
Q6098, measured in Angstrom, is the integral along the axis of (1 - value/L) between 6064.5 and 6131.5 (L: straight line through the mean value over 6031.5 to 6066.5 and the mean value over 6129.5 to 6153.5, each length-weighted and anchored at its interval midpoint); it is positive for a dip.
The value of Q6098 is -0.5 Angstrom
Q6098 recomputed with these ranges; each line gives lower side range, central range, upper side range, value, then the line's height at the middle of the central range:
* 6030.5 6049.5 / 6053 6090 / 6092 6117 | 0.76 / 6.9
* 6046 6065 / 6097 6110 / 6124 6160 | -0.34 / 6.72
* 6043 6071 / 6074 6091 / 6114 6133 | -0.20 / 6.74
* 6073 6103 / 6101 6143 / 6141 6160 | 0.51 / 6.82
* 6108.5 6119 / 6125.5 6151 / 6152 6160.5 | 0.66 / 6.84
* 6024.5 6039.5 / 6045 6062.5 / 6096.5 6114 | -0.28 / 6.72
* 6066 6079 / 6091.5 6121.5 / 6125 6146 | -1.27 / 6.67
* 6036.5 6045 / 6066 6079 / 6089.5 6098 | 0.27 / 6.96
